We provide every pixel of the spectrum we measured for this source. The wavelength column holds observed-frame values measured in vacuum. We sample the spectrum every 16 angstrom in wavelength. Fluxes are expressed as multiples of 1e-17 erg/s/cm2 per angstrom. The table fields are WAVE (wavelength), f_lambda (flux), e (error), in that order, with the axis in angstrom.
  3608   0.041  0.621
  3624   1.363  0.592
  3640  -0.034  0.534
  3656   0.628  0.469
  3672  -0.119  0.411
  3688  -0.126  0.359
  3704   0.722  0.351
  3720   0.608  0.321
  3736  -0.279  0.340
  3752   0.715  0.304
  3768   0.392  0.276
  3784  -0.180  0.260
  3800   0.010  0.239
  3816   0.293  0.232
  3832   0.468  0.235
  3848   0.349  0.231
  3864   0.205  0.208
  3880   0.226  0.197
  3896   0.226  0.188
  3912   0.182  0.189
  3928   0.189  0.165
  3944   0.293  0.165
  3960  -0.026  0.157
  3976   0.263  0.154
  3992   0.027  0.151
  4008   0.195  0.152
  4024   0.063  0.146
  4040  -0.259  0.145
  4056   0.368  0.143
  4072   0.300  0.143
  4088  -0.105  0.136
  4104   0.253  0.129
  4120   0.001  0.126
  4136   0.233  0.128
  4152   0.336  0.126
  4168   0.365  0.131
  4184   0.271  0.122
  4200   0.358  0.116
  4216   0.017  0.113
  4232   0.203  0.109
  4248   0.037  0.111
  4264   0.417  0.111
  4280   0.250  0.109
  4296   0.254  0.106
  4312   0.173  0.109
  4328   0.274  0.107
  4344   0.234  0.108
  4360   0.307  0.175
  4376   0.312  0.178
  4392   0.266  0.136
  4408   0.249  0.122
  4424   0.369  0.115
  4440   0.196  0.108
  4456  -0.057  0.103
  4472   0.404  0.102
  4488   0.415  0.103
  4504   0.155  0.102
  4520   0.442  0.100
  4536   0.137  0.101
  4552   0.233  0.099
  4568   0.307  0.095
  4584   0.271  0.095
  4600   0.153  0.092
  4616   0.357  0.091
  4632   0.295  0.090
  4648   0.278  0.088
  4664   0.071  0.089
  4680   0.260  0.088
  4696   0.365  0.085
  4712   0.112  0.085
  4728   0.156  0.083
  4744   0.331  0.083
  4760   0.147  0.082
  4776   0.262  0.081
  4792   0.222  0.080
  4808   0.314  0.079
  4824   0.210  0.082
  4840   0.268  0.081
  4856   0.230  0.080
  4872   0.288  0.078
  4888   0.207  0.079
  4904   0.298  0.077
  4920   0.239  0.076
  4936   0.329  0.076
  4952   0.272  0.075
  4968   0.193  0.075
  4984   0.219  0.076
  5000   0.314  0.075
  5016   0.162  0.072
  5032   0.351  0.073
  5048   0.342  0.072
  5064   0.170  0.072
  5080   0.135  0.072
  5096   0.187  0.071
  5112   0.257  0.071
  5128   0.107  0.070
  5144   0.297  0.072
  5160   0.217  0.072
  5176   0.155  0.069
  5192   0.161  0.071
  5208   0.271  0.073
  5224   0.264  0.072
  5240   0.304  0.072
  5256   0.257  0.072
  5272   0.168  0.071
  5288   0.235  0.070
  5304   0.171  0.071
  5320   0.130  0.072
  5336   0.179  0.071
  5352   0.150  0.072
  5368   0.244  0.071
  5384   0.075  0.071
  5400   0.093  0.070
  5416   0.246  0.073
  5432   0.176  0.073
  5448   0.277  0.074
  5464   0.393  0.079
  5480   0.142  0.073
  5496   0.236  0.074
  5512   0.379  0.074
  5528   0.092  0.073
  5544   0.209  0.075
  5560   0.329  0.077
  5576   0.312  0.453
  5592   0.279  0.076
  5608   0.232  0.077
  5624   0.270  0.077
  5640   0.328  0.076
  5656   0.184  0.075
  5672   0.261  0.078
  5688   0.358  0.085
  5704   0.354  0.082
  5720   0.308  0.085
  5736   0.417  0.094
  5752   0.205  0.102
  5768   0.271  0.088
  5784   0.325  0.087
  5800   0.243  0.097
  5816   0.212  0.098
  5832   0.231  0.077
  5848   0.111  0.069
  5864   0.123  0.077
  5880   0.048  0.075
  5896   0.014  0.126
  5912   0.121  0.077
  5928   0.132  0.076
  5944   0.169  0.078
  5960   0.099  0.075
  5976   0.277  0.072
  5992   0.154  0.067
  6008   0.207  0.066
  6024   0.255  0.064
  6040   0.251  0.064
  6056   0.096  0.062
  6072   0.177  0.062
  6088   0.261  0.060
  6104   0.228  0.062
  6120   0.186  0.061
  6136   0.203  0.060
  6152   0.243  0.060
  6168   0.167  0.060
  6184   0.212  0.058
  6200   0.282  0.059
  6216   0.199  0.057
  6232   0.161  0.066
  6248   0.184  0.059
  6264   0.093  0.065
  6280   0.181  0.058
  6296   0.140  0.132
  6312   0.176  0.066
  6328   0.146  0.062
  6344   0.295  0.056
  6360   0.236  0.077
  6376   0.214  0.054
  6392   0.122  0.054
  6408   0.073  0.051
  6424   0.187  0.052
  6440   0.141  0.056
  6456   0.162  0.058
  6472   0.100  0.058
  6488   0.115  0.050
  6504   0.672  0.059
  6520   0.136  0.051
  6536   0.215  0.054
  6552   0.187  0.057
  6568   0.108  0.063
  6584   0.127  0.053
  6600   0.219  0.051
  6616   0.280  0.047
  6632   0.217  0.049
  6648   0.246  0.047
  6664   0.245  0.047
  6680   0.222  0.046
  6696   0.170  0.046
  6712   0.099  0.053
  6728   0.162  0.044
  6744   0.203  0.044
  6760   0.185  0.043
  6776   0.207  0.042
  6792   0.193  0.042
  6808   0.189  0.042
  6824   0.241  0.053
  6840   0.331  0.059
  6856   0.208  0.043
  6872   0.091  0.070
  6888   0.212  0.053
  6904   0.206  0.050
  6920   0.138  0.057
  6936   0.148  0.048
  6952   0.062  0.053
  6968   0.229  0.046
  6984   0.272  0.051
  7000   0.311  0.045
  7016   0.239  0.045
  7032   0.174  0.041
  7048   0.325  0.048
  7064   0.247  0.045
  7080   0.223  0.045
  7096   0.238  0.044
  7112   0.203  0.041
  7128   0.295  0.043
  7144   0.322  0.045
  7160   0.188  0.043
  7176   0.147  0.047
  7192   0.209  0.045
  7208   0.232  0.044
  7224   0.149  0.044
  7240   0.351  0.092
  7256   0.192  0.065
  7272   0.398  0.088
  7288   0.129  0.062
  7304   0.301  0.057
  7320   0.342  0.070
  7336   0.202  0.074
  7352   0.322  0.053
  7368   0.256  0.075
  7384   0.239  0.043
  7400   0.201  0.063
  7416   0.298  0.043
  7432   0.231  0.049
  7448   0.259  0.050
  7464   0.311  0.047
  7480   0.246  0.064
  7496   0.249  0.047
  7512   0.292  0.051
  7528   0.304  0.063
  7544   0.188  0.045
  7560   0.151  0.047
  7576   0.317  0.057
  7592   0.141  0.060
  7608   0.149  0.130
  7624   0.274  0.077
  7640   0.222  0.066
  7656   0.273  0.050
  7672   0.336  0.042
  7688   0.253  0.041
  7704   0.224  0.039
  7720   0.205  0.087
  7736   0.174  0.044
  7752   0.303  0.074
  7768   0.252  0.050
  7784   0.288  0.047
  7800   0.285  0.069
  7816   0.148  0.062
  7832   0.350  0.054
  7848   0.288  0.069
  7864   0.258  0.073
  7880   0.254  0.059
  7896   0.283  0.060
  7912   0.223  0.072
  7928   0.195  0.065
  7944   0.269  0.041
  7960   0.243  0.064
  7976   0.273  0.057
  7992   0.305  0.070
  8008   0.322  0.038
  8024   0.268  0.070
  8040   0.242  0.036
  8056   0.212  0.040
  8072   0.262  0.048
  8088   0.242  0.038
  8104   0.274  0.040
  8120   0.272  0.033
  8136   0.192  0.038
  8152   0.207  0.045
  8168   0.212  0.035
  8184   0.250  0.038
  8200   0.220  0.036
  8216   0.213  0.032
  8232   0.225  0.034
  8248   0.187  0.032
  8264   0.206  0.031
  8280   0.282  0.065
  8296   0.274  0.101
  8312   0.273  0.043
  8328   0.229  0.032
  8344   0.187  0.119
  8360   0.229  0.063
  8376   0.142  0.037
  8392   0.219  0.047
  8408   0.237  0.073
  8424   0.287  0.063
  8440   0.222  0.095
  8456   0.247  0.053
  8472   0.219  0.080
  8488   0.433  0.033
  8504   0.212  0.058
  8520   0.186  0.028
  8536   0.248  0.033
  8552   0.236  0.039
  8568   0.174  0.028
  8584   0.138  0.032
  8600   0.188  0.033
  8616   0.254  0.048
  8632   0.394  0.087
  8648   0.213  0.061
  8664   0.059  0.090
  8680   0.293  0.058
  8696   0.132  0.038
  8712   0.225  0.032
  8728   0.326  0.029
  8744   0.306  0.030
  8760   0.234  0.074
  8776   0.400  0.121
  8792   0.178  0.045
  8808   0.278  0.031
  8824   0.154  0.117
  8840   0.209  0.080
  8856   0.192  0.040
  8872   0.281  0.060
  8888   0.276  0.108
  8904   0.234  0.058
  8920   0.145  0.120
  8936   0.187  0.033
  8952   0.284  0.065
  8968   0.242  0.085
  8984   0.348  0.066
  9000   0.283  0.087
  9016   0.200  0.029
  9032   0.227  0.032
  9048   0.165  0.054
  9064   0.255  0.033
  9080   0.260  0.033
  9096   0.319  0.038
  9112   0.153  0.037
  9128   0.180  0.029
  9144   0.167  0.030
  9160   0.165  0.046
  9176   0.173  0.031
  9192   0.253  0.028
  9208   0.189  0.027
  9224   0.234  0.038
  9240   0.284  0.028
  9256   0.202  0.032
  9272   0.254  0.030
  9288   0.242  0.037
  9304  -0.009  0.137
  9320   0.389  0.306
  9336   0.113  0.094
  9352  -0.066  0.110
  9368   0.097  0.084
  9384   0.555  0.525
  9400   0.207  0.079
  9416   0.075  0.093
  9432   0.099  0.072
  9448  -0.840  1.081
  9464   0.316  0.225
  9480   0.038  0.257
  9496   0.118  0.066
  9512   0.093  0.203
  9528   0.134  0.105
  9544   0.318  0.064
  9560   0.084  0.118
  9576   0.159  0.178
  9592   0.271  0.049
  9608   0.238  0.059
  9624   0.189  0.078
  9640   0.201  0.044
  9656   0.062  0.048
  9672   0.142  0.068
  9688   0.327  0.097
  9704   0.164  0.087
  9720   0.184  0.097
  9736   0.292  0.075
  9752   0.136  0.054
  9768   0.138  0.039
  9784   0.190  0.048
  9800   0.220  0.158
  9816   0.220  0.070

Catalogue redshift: 0.74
